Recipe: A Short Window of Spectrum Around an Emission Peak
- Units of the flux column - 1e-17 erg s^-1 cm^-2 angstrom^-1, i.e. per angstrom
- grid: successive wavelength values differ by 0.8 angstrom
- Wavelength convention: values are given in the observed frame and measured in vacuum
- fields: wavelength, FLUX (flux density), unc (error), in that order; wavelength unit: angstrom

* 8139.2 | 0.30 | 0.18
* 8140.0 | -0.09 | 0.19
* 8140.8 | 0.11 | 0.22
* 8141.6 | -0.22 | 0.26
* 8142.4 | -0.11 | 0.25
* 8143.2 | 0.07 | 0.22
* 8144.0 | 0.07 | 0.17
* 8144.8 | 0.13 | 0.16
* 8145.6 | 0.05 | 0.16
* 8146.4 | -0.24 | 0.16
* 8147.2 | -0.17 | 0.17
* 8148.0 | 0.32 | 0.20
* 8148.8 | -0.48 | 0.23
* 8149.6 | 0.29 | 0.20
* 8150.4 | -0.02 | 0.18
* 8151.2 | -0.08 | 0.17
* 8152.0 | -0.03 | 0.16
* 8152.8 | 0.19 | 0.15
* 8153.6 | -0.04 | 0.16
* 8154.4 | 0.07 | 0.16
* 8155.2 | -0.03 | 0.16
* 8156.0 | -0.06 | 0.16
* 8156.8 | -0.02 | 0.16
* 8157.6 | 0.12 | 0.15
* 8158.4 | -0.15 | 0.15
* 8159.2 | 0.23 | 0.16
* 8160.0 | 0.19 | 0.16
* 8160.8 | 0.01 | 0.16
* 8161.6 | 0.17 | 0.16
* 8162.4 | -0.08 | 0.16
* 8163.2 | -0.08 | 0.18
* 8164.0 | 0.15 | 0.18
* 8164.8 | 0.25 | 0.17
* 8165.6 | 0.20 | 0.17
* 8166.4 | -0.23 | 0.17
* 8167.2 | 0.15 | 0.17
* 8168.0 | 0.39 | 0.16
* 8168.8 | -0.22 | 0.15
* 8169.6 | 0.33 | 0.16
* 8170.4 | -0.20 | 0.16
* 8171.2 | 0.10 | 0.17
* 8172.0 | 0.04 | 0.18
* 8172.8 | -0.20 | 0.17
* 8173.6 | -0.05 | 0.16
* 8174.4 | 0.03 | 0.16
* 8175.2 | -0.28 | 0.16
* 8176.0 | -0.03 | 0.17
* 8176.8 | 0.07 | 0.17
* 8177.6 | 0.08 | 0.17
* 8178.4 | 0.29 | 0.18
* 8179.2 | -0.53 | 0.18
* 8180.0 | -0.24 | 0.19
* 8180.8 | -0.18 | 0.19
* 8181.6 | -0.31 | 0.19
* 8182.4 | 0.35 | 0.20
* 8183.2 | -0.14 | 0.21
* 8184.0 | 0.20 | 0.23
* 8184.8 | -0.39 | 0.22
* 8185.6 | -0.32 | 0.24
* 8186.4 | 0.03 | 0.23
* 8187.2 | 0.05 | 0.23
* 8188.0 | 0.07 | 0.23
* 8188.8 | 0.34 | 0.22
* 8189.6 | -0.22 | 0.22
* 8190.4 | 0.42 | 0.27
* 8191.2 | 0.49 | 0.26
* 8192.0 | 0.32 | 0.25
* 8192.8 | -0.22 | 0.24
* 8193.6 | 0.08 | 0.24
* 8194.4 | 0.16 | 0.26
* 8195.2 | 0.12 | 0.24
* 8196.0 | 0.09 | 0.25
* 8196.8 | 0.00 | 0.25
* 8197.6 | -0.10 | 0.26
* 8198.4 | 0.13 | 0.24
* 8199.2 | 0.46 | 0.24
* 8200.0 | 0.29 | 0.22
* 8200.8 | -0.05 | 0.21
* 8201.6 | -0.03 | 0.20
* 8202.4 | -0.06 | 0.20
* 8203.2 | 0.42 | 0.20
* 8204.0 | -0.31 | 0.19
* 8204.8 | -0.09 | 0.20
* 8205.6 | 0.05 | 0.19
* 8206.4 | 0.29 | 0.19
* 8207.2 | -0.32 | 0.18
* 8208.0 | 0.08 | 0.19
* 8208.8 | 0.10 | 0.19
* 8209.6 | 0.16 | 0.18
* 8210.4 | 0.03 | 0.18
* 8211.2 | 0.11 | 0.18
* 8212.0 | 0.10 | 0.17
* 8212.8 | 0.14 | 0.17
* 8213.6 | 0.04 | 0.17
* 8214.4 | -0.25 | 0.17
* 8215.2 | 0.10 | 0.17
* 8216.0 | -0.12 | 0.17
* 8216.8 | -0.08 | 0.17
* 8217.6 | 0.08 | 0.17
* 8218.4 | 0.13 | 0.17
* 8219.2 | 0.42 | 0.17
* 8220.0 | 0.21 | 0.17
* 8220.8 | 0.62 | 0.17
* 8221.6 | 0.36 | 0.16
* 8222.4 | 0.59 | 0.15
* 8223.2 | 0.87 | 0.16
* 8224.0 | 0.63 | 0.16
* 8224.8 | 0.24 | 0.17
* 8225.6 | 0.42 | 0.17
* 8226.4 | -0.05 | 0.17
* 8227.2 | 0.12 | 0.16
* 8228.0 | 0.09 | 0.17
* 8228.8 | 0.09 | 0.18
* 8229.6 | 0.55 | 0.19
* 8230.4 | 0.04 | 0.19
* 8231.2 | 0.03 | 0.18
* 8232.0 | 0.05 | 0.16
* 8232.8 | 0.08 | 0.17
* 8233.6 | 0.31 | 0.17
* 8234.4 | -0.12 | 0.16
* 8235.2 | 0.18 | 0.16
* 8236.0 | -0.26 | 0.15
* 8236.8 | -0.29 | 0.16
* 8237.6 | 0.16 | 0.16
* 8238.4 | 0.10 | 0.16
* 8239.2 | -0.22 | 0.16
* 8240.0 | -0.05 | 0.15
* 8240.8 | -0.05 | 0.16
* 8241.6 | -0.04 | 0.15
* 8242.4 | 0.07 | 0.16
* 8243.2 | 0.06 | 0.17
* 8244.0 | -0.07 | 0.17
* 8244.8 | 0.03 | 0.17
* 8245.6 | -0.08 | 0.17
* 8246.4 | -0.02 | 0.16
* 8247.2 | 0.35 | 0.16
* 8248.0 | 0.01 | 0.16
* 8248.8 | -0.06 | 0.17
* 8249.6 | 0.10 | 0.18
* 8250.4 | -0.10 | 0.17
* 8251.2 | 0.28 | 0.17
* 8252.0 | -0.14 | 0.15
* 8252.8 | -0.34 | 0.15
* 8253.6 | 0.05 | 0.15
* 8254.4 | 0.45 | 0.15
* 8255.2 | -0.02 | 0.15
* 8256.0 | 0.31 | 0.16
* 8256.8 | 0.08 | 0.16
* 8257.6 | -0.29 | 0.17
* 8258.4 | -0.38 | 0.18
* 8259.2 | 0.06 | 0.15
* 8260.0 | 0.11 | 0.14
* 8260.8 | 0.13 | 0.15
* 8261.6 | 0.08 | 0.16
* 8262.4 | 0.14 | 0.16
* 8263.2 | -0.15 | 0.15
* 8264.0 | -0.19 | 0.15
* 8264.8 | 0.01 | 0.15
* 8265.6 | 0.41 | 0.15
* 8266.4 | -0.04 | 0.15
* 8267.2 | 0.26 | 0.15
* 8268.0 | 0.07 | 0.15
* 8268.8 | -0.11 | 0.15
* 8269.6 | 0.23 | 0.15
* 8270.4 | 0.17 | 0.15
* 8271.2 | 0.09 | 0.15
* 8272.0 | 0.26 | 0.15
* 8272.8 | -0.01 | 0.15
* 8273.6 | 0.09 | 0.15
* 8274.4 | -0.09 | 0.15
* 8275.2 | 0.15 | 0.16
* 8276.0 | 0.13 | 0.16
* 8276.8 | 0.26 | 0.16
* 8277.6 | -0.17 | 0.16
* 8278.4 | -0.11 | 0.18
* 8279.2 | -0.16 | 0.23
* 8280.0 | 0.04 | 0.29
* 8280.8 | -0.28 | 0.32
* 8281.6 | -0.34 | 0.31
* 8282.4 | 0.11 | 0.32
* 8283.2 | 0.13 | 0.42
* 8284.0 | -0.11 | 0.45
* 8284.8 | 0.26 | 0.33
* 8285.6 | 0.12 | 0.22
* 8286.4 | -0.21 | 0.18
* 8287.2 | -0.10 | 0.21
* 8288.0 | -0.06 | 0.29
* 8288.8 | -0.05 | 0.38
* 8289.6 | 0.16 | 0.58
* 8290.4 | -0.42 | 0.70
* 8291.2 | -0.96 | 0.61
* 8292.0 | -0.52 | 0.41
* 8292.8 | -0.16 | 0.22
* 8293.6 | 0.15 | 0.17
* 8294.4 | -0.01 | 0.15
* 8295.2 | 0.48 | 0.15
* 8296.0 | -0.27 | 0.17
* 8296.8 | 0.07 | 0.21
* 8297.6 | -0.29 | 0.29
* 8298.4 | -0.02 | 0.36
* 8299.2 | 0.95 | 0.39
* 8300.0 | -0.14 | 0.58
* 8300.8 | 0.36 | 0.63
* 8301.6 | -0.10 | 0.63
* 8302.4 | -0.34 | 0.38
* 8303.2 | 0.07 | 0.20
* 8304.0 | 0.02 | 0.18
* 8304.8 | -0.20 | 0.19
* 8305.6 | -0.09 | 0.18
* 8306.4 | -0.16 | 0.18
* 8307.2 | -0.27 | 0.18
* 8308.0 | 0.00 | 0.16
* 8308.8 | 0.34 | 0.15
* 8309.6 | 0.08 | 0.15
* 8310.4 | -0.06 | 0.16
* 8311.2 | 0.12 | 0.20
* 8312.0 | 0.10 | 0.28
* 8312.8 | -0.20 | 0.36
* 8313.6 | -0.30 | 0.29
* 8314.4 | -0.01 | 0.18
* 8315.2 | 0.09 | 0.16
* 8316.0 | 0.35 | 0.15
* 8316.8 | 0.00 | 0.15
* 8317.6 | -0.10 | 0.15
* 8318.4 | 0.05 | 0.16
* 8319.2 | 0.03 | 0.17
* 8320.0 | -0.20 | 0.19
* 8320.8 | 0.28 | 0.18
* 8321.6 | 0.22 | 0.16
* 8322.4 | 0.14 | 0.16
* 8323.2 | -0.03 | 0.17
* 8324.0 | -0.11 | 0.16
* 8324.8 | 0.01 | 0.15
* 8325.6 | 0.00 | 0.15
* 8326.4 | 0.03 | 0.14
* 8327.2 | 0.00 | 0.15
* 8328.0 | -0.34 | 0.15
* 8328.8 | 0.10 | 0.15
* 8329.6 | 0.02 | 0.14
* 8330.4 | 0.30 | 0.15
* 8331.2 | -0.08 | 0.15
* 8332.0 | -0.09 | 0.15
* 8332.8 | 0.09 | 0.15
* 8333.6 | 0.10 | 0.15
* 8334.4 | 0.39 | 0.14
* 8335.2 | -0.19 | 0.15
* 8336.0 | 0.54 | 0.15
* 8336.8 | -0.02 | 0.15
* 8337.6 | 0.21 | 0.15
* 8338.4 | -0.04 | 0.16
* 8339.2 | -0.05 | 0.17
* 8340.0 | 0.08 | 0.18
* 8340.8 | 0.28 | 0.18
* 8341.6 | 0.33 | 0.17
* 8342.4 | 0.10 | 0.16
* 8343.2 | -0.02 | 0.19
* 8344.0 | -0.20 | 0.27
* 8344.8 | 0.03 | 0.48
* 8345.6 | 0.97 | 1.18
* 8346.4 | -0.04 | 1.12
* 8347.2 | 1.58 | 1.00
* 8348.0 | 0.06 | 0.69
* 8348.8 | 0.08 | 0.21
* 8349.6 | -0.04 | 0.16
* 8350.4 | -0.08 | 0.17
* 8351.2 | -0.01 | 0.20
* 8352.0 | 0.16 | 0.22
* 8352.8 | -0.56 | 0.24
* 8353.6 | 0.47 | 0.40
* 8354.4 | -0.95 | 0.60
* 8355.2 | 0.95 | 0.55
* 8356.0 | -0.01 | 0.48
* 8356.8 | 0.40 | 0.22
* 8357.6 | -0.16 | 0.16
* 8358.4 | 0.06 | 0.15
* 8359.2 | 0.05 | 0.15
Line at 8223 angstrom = H-gamma 4340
